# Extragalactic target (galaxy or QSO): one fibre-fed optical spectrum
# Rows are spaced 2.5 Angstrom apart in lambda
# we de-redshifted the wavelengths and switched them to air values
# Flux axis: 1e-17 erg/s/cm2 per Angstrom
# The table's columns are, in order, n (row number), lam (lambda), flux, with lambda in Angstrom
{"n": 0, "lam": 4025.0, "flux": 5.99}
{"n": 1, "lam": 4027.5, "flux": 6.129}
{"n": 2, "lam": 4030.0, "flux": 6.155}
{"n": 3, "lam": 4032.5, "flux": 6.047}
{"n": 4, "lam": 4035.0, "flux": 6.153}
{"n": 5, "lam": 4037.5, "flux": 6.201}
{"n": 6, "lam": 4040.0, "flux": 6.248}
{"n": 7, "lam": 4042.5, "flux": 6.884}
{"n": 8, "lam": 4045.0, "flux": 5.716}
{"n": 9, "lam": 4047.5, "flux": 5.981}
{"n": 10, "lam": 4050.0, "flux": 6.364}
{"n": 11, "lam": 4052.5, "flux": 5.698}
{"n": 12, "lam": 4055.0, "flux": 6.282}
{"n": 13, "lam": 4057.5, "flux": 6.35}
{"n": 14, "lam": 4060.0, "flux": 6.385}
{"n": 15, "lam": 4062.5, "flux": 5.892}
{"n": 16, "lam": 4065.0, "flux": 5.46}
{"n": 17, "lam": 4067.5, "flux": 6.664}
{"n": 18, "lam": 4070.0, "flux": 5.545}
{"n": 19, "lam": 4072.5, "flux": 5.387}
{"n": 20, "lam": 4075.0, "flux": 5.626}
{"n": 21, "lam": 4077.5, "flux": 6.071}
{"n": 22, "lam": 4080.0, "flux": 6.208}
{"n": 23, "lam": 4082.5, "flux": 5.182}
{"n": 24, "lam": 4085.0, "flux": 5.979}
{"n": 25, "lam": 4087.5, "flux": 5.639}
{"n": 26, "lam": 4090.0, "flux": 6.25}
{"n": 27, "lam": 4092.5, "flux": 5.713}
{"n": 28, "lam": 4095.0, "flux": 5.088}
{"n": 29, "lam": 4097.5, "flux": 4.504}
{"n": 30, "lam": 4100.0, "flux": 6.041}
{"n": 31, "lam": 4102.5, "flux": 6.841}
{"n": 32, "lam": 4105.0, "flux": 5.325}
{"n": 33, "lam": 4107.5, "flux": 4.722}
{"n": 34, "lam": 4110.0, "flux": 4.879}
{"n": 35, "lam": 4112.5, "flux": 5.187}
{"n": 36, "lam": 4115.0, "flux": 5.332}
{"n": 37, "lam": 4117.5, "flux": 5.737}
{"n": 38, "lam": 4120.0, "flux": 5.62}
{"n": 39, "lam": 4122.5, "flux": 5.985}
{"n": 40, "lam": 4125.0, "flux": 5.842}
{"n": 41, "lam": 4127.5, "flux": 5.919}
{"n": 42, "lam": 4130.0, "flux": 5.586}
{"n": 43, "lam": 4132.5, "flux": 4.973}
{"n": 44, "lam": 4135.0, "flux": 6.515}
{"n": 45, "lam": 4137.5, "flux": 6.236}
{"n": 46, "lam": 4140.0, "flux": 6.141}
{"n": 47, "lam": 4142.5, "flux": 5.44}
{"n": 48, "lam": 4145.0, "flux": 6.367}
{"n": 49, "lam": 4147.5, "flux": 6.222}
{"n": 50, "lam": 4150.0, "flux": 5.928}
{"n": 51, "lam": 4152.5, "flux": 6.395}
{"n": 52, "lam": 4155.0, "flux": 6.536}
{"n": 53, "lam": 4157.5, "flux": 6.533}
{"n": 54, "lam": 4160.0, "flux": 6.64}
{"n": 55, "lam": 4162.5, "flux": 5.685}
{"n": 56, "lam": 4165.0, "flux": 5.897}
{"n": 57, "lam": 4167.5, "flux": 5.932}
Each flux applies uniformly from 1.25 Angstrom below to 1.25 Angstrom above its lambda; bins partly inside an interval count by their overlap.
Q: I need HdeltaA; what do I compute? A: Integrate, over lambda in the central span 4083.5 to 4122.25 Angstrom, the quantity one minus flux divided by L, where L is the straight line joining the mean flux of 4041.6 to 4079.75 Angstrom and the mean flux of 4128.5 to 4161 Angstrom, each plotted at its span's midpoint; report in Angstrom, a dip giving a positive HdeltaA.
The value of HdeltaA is 3.4 Angstrom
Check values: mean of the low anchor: 6.02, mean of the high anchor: 6.11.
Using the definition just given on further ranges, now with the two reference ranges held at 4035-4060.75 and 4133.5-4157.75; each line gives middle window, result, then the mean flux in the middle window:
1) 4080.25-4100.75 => 2.1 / 5.57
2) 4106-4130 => 2.8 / 5.47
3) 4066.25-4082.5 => 0.9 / 5.86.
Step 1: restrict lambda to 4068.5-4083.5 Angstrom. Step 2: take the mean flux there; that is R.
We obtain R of 5.69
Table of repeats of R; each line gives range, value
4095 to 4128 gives 5.51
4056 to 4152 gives 5.76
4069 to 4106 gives 5.7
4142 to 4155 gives 6.15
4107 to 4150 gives 5.71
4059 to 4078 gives 5.86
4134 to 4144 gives 6.08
